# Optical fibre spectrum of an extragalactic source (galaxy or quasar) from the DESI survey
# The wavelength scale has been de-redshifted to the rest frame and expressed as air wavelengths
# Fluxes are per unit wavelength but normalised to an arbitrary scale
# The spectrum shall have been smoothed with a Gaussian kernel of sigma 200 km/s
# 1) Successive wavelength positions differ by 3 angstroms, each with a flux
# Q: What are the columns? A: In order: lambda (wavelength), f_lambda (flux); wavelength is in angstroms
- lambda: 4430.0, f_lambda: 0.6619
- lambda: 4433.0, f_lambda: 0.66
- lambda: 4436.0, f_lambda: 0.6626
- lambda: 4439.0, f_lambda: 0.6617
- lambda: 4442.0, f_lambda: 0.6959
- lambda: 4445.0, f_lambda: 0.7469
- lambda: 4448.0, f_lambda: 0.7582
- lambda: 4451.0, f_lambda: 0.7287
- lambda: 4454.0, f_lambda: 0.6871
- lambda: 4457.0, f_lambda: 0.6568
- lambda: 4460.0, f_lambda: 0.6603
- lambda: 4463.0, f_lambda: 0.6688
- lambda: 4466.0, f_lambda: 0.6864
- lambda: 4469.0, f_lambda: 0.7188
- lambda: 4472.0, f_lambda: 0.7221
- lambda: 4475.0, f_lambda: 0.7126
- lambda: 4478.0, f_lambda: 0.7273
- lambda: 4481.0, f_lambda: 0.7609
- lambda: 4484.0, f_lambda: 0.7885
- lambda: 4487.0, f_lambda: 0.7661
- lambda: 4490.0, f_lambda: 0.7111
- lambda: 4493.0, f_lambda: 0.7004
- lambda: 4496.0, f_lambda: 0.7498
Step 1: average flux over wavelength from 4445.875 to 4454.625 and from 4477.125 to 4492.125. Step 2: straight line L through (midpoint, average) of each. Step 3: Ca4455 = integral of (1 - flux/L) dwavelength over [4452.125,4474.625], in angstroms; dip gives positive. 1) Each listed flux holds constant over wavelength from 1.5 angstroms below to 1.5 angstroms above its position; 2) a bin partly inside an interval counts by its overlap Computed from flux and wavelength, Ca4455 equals 1.5 angstroms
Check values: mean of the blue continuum 0.73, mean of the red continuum 0.75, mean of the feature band 0.688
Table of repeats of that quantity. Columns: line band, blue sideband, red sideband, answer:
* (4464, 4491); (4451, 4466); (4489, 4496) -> -1.3 angstroms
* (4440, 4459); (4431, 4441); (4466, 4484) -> -0.7 angstroms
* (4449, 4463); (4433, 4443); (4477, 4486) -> 0.5 angstroms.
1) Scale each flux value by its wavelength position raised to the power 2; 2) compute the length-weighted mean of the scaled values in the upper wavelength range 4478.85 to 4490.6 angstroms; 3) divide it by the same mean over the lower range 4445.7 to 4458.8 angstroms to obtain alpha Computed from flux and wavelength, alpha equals 1.09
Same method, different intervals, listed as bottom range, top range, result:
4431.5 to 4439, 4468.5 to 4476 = 1.10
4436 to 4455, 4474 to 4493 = 1.06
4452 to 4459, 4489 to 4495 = 1.07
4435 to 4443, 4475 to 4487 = 1.14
